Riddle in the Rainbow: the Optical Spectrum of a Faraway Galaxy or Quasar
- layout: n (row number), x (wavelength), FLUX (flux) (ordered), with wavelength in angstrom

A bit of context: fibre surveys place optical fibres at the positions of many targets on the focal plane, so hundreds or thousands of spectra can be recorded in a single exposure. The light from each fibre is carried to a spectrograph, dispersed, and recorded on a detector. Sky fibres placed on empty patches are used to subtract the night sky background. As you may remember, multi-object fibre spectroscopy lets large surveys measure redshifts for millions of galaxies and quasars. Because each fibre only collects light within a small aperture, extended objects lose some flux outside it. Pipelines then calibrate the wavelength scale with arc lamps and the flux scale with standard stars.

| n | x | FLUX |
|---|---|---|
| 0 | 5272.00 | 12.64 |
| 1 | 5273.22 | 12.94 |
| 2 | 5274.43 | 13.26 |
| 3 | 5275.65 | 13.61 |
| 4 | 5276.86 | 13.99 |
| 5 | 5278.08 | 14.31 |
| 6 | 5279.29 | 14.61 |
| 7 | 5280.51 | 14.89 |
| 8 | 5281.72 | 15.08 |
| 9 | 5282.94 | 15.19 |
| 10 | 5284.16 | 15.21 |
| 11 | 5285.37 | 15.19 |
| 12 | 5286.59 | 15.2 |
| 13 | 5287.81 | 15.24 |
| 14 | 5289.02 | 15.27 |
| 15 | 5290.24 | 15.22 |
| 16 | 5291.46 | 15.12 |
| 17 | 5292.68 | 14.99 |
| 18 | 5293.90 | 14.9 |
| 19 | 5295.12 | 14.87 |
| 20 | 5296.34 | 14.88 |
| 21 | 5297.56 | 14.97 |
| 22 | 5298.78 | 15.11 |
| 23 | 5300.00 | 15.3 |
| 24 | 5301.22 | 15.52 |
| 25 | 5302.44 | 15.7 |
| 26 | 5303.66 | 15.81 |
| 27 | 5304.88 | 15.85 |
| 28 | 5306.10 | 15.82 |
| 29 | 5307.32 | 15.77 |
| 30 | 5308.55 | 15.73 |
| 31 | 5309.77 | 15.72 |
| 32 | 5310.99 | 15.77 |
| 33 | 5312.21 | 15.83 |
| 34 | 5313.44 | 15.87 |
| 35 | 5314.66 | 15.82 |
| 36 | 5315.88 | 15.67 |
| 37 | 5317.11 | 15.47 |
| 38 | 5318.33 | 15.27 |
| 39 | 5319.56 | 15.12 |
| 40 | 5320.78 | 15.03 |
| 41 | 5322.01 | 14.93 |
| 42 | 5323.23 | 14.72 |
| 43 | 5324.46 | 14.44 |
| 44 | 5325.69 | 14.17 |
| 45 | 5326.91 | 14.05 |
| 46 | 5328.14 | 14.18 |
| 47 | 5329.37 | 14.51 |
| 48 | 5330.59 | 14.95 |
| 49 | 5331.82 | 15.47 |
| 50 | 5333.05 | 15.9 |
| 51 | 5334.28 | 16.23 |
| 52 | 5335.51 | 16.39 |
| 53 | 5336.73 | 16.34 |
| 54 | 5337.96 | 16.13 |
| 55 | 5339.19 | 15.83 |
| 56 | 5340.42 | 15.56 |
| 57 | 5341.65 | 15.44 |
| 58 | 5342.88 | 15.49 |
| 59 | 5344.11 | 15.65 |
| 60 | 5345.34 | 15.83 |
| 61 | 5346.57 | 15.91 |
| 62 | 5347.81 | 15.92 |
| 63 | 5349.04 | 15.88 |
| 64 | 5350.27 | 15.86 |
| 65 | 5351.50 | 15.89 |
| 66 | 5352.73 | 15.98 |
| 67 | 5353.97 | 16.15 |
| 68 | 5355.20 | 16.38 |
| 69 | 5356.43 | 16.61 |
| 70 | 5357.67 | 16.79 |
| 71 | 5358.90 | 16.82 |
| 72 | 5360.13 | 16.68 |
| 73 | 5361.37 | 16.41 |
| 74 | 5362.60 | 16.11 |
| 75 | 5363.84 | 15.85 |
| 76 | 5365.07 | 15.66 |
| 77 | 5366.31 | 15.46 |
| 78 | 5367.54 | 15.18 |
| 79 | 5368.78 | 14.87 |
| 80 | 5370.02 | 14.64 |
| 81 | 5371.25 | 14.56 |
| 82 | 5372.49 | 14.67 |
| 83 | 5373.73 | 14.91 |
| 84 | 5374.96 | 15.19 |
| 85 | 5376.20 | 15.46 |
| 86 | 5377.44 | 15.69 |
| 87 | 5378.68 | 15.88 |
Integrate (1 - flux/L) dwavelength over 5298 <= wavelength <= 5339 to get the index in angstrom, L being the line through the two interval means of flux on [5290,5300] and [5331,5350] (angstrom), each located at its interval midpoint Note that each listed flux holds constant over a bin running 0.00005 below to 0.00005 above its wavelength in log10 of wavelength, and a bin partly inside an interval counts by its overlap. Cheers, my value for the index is 0.1 angstrom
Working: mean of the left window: 15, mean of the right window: 15.9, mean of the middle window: 15.4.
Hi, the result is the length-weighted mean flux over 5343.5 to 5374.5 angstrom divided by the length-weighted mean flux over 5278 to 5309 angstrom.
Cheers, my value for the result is 1.0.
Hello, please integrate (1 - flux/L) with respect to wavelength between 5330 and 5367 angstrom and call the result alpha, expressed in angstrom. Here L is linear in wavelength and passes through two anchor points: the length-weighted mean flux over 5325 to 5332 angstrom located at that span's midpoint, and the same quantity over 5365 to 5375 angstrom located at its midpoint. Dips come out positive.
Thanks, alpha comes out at -3.2 angstrom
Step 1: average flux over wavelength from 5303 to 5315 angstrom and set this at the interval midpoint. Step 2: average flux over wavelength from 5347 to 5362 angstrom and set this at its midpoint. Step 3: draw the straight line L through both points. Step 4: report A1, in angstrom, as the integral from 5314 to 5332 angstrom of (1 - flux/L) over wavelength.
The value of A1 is 1.2 angstrom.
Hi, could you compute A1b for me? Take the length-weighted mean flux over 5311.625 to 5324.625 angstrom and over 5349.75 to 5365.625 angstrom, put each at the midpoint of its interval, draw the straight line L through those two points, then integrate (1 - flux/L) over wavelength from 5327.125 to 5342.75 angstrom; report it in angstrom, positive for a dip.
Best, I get 0.2 angstrom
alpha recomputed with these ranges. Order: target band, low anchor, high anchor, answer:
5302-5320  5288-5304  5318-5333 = -0.85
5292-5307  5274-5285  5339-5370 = -0.45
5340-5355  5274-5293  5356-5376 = -0.36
